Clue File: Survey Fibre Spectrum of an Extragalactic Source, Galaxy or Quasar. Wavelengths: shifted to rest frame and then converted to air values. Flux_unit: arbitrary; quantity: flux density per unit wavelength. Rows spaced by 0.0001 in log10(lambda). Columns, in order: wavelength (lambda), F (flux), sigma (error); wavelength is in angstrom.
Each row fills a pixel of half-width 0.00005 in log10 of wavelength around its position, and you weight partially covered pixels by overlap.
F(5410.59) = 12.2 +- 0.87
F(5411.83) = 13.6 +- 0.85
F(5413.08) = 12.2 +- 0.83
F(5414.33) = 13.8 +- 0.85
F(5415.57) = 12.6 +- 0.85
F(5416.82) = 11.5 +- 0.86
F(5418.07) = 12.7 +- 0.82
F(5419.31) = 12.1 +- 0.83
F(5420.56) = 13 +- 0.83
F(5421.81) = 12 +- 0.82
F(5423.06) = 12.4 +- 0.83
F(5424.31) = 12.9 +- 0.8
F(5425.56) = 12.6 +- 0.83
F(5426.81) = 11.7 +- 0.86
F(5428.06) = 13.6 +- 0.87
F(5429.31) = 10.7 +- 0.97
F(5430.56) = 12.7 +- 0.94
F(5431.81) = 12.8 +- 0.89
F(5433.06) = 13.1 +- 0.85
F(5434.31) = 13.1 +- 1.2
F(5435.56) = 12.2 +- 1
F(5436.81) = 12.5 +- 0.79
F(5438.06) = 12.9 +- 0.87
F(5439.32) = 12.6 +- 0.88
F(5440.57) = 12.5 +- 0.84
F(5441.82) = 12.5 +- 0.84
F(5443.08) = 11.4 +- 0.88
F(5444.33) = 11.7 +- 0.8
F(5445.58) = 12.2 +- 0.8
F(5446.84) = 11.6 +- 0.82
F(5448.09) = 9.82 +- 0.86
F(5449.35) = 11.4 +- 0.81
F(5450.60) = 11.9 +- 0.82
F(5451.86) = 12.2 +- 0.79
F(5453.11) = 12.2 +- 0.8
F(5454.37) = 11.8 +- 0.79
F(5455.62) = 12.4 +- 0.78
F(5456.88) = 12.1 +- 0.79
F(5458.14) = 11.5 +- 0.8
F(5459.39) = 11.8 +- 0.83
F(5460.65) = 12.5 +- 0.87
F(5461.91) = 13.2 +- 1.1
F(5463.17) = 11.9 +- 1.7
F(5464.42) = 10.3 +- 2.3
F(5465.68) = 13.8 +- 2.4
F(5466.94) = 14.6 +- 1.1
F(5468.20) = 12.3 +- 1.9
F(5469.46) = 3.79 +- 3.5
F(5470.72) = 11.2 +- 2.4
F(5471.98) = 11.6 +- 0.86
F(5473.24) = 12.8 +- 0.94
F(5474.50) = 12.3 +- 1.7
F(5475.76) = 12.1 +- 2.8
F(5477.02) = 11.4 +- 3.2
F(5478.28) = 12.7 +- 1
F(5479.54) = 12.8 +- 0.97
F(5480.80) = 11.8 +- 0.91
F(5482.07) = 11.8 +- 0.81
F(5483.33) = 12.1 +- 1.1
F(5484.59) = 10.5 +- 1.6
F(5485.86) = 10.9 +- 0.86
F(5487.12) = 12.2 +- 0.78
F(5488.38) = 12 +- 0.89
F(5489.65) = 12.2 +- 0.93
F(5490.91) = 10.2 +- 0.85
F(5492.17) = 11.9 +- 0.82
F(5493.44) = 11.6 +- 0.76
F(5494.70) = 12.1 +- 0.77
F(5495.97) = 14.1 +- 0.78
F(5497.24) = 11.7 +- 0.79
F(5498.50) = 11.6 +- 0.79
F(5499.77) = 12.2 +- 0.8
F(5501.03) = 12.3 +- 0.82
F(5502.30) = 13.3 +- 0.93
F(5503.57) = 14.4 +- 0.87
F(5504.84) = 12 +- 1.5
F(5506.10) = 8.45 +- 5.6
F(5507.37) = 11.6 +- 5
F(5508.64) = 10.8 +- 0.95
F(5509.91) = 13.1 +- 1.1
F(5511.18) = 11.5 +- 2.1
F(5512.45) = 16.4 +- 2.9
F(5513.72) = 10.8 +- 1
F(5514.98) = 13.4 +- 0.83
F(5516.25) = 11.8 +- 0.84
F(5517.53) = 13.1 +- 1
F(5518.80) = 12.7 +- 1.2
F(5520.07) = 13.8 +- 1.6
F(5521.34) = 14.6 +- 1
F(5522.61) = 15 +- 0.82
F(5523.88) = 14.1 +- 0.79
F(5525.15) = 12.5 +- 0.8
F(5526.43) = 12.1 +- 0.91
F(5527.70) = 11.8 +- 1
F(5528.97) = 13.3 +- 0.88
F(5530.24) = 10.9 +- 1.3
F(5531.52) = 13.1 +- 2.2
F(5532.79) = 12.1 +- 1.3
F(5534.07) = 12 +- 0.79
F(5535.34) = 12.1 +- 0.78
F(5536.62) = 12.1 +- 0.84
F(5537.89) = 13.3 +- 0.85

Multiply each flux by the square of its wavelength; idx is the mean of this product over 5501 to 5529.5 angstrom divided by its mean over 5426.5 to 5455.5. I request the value 1.08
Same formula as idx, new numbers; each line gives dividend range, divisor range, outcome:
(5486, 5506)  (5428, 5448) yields 1.01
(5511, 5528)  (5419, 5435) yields 1.09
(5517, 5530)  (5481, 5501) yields 1.13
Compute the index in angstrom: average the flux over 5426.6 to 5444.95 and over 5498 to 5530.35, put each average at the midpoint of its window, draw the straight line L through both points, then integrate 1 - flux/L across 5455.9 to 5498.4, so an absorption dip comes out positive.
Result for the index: 2.43 angstrom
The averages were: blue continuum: 12.4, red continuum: 12.6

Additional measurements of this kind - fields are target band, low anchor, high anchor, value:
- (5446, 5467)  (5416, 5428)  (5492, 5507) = 0.5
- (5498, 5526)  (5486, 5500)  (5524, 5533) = -1.2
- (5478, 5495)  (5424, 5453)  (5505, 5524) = 1.0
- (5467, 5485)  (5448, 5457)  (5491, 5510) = 0.6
